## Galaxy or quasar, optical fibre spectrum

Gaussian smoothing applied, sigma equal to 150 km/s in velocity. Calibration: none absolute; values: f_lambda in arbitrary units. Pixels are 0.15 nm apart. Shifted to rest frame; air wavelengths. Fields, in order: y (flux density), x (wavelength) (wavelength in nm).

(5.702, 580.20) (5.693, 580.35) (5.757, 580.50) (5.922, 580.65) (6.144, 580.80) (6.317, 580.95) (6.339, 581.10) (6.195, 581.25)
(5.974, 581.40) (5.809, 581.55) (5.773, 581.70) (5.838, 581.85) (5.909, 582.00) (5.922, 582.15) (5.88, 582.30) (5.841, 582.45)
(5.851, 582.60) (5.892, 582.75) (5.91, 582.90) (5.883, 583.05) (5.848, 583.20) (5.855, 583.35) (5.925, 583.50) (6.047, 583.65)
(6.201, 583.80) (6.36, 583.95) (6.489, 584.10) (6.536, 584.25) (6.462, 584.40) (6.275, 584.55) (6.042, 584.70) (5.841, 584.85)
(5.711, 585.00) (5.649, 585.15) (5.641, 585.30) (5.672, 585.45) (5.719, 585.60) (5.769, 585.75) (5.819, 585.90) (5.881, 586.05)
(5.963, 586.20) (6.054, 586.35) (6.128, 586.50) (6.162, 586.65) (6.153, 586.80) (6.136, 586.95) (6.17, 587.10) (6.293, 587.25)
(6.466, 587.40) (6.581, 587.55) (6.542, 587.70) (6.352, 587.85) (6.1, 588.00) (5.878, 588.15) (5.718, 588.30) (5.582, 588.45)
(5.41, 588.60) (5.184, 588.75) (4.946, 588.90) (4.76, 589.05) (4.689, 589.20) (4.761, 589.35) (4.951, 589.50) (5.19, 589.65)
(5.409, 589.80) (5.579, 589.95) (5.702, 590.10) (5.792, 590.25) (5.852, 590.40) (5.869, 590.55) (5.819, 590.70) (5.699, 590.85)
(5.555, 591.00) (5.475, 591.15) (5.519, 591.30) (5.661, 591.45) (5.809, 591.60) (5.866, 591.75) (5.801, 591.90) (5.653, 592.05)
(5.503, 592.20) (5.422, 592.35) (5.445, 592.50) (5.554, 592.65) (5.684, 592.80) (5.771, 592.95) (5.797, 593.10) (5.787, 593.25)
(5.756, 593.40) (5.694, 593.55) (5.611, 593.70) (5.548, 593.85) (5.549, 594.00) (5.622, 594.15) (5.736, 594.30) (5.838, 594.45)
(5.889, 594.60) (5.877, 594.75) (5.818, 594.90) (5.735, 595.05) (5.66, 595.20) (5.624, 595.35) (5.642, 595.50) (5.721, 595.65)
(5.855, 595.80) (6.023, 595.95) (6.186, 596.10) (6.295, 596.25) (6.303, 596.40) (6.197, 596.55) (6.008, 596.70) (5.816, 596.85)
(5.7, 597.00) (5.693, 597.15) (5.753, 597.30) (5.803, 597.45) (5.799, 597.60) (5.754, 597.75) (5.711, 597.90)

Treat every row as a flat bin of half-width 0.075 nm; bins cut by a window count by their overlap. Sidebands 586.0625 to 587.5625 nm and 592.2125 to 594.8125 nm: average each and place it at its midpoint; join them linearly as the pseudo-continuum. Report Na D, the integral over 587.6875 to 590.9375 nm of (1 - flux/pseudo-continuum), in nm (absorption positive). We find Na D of 0.26 nm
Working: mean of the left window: 6.18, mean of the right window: 5.68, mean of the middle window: 5.52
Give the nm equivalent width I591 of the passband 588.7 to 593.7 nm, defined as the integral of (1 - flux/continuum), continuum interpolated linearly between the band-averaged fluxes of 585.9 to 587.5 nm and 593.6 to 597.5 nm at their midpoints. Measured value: 0.38 nm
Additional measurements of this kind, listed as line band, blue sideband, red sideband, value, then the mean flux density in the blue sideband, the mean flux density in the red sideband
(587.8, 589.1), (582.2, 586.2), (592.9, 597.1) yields 0.08 nm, 5.96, 5.82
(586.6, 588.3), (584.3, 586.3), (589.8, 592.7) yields -0.13 nm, 5.89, 5.66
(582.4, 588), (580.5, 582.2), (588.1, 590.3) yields -0.41 nm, 6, 5.29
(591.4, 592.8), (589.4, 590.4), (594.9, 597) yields 0.00 nm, 5.45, 5.92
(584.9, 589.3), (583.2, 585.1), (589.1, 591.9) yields 0.01 nm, 6.13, 5.51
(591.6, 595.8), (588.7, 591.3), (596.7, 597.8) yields -0.09 nm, 5.37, 5.78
